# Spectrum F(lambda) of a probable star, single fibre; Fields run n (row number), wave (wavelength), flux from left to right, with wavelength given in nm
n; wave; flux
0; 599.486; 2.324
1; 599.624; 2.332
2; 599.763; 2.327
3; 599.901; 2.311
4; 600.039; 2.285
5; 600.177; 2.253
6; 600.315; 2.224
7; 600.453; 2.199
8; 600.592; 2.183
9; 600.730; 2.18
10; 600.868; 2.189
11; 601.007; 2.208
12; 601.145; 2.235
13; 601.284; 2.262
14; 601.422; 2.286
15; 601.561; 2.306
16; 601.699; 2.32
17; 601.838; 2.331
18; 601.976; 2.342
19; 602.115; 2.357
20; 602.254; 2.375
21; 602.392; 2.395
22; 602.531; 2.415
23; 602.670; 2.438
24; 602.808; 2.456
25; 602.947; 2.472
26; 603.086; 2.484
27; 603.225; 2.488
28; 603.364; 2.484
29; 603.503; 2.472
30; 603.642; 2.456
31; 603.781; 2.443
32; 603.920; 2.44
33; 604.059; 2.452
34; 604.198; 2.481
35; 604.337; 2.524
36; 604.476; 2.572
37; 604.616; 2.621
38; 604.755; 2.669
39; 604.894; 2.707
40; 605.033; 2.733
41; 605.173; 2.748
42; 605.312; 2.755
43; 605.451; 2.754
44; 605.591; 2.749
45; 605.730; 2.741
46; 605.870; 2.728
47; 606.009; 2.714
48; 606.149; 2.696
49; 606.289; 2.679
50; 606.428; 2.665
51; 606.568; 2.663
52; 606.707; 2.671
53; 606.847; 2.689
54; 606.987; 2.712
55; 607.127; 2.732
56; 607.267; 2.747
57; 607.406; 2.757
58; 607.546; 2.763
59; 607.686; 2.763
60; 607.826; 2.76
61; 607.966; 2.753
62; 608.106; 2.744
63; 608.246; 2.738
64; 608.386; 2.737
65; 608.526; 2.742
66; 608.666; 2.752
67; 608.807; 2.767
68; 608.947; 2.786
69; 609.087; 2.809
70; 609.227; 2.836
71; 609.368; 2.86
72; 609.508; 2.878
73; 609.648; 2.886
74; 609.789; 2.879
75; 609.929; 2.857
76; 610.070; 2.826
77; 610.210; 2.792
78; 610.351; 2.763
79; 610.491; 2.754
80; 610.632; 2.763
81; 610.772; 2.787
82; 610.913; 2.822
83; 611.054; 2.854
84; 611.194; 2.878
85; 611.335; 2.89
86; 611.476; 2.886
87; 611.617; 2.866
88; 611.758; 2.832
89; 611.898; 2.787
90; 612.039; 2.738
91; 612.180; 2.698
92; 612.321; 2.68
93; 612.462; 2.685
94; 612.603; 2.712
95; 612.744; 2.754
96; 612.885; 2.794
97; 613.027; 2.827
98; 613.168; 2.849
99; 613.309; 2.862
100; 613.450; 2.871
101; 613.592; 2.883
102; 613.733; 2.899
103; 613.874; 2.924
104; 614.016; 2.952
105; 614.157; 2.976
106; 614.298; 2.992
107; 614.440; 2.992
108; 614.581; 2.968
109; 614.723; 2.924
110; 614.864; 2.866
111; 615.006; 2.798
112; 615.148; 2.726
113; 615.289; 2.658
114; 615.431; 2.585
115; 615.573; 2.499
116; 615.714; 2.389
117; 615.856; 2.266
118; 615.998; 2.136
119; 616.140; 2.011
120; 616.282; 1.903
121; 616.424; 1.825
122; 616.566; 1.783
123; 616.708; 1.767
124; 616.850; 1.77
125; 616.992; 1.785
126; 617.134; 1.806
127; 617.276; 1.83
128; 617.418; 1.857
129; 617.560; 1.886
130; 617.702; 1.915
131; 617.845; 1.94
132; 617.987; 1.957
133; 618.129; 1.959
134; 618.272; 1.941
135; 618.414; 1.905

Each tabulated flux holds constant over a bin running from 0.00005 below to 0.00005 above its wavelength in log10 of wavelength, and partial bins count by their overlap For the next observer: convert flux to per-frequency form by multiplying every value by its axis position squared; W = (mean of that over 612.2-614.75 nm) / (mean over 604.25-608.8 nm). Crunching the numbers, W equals 1.08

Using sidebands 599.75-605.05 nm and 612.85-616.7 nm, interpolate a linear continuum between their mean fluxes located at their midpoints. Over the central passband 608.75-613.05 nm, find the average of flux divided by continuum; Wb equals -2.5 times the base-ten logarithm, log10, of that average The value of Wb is -0.10 mag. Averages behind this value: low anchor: 2.39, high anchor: 2.62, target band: 2.8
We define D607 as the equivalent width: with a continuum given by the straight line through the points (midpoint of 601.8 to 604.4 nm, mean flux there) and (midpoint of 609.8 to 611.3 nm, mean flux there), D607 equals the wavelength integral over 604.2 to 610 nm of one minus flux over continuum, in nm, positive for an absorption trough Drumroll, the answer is -0.21 nm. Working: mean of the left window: 2.44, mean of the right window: 2.82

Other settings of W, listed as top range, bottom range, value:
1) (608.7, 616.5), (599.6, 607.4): 1.13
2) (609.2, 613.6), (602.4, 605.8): 1.12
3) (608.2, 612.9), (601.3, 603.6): 1.20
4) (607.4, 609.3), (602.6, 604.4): 1.14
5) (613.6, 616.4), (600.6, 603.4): 1.18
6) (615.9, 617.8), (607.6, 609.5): 0.69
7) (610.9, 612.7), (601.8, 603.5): 1.19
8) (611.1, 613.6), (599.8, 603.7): 1.24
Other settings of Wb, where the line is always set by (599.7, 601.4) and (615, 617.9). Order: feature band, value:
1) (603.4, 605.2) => -0.16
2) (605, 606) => -0.24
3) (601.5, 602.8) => -0.07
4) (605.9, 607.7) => -0.24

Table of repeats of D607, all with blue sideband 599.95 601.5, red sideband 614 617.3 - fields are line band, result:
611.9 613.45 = -0.27 nm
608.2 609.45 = -0.25 nm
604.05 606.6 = -0.44 nm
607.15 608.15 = -0.20 nm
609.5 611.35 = -0.40 nm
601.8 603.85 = -0.16 nm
